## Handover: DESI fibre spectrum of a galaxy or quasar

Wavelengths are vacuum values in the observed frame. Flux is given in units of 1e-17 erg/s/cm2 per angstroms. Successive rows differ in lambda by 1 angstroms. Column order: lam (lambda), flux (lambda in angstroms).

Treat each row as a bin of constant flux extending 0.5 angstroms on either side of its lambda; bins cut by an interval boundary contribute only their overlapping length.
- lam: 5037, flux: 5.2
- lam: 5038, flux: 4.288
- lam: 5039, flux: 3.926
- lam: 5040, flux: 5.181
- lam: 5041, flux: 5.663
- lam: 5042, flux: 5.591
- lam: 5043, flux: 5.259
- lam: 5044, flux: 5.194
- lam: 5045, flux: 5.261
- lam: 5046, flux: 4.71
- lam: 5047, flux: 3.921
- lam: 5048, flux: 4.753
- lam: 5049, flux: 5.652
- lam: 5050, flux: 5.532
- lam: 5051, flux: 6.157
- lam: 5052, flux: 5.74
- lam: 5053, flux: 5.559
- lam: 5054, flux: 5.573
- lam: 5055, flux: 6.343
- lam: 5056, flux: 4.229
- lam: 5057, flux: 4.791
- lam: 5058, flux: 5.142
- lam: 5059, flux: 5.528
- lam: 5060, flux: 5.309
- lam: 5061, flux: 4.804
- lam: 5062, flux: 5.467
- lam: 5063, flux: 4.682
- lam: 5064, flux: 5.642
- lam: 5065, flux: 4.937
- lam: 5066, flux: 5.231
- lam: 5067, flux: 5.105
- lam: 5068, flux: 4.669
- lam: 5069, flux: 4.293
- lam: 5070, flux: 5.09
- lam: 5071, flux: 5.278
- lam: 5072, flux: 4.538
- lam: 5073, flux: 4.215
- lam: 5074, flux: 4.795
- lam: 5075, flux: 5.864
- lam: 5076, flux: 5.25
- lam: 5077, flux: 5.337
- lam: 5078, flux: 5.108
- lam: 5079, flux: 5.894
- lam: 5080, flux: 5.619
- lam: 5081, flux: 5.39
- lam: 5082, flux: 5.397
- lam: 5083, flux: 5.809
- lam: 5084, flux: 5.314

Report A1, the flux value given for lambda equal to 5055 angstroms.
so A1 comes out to 6.343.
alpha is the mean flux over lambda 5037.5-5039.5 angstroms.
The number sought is 4.11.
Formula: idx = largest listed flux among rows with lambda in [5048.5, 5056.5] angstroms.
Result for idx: 6.343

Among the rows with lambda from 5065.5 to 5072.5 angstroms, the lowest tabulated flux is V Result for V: 4.293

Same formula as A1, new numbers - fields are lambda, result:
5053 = 5.559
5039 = 3.926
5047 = 3.921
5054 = 5.573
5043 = 5.259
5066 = 5.231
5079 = 5.894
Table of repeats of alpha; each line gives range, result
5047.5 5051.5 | 5.52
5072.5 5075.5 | 4.96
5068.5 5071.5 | 4.89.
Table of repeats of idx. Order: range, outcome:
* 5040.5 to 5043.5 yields 5.663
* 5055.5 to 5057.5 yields 4.791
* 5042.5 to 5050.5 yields 5.652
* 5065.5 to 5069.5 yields 5.231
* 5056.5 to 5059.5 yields 5.528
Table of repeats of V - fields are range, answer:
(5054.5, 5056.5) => 4.229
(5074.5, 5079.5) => 5.108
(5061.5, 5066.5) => 4.682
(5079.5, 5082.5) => 5.39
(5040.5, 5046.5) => 4.71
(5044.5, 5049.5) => 3.921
